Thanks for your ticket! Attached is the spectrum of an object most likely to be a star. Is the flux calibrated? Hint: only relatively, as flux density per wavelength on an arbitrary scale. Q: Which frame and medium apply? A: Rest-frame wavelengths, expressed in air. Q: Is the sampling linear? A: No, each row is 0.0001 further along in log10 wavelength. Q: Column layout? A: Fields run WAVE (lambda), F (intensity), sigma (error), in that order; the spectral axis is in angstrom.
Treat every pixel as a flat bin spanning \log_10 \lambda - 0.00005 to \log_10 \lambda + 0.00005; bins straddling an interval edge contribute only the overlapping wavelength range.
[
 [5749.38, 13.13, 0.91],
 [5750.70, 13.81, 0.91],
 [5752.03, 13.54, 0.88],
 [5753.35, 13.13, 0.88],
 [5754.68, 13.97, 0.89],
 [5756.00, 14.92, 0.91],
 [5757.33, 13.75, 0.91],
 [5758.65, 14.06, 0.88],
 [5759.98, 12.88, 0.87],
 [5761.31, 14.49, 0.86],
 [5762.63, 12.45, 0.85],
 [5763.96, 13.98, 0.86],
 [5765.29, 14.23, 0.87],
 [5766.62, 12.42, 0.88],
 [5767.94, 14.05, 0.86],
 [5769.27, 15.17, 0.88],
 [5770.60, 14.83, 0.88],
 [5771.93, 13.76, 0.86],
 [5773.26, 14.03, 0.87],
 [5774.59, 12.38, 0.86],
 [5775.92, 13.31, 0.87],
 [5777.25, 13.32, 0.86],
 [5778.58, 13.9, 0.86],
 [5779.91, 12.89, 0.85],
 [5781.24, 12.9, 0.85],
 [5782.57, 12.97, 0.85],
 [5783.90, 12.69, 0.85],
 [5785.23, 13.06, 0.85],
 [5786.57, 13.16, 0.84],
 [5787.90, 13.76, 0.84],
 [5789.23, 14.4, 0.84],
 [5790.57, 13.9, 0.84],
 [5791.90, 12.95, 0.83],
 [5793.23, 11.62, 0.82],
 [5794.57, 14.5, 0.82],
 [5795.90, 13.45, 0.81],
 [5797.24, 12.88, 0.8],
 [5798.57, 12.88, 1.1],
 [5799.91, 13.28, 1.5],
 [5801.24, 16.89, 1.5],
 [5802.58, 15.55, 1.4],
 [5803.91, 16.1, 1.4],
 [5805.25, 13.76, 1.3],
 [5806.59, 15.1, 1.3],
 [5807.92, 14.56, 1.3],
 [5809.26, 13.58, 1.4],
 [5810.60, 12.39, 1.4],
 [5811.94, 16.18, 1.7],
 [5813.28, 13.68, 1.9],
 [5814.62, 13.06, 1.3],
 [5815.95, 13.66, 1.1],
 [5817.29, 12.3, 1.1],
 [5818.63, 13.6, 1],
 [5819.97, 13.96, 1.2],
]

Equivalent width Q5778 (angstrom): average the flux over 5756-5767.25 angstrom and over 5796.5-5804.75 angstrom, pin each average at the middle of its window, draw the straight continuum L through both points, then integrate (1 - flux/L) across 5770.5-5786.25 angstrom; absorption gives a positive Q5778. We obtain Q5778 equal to 0.83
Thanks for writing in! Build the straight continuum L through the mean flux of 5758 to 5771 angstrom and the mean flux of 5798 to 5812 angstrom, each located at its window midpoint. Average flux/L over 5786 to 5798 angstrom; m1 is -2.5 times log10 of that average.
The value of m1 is 0.07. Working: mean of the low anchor 13.8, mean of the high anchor 14.5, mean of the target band 13.4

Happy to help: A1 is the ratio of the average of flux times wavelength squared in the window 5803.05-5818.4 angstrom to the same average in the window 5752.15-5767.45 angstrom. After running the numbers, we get 1.05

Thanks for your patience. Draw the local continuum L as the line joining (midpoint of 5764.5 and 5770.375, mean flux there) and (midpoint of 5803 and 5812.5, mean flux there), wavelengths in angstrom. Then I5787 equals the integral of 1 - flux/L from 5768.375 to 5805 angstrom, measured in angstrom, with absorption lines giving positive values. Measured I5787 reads 1.4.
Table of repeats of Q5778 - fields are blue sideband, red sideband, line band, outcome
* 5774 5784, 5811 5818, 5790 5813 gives -1.0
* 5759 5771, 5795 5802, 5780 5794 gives 0.7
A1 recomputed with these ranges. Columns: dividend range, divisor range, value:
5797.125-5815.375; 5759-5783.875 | 1.07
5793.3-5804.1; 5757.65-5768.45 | 1.06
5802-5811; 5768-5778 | 1.06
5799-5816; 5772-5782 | 1.10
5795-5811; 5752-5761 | 1.05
